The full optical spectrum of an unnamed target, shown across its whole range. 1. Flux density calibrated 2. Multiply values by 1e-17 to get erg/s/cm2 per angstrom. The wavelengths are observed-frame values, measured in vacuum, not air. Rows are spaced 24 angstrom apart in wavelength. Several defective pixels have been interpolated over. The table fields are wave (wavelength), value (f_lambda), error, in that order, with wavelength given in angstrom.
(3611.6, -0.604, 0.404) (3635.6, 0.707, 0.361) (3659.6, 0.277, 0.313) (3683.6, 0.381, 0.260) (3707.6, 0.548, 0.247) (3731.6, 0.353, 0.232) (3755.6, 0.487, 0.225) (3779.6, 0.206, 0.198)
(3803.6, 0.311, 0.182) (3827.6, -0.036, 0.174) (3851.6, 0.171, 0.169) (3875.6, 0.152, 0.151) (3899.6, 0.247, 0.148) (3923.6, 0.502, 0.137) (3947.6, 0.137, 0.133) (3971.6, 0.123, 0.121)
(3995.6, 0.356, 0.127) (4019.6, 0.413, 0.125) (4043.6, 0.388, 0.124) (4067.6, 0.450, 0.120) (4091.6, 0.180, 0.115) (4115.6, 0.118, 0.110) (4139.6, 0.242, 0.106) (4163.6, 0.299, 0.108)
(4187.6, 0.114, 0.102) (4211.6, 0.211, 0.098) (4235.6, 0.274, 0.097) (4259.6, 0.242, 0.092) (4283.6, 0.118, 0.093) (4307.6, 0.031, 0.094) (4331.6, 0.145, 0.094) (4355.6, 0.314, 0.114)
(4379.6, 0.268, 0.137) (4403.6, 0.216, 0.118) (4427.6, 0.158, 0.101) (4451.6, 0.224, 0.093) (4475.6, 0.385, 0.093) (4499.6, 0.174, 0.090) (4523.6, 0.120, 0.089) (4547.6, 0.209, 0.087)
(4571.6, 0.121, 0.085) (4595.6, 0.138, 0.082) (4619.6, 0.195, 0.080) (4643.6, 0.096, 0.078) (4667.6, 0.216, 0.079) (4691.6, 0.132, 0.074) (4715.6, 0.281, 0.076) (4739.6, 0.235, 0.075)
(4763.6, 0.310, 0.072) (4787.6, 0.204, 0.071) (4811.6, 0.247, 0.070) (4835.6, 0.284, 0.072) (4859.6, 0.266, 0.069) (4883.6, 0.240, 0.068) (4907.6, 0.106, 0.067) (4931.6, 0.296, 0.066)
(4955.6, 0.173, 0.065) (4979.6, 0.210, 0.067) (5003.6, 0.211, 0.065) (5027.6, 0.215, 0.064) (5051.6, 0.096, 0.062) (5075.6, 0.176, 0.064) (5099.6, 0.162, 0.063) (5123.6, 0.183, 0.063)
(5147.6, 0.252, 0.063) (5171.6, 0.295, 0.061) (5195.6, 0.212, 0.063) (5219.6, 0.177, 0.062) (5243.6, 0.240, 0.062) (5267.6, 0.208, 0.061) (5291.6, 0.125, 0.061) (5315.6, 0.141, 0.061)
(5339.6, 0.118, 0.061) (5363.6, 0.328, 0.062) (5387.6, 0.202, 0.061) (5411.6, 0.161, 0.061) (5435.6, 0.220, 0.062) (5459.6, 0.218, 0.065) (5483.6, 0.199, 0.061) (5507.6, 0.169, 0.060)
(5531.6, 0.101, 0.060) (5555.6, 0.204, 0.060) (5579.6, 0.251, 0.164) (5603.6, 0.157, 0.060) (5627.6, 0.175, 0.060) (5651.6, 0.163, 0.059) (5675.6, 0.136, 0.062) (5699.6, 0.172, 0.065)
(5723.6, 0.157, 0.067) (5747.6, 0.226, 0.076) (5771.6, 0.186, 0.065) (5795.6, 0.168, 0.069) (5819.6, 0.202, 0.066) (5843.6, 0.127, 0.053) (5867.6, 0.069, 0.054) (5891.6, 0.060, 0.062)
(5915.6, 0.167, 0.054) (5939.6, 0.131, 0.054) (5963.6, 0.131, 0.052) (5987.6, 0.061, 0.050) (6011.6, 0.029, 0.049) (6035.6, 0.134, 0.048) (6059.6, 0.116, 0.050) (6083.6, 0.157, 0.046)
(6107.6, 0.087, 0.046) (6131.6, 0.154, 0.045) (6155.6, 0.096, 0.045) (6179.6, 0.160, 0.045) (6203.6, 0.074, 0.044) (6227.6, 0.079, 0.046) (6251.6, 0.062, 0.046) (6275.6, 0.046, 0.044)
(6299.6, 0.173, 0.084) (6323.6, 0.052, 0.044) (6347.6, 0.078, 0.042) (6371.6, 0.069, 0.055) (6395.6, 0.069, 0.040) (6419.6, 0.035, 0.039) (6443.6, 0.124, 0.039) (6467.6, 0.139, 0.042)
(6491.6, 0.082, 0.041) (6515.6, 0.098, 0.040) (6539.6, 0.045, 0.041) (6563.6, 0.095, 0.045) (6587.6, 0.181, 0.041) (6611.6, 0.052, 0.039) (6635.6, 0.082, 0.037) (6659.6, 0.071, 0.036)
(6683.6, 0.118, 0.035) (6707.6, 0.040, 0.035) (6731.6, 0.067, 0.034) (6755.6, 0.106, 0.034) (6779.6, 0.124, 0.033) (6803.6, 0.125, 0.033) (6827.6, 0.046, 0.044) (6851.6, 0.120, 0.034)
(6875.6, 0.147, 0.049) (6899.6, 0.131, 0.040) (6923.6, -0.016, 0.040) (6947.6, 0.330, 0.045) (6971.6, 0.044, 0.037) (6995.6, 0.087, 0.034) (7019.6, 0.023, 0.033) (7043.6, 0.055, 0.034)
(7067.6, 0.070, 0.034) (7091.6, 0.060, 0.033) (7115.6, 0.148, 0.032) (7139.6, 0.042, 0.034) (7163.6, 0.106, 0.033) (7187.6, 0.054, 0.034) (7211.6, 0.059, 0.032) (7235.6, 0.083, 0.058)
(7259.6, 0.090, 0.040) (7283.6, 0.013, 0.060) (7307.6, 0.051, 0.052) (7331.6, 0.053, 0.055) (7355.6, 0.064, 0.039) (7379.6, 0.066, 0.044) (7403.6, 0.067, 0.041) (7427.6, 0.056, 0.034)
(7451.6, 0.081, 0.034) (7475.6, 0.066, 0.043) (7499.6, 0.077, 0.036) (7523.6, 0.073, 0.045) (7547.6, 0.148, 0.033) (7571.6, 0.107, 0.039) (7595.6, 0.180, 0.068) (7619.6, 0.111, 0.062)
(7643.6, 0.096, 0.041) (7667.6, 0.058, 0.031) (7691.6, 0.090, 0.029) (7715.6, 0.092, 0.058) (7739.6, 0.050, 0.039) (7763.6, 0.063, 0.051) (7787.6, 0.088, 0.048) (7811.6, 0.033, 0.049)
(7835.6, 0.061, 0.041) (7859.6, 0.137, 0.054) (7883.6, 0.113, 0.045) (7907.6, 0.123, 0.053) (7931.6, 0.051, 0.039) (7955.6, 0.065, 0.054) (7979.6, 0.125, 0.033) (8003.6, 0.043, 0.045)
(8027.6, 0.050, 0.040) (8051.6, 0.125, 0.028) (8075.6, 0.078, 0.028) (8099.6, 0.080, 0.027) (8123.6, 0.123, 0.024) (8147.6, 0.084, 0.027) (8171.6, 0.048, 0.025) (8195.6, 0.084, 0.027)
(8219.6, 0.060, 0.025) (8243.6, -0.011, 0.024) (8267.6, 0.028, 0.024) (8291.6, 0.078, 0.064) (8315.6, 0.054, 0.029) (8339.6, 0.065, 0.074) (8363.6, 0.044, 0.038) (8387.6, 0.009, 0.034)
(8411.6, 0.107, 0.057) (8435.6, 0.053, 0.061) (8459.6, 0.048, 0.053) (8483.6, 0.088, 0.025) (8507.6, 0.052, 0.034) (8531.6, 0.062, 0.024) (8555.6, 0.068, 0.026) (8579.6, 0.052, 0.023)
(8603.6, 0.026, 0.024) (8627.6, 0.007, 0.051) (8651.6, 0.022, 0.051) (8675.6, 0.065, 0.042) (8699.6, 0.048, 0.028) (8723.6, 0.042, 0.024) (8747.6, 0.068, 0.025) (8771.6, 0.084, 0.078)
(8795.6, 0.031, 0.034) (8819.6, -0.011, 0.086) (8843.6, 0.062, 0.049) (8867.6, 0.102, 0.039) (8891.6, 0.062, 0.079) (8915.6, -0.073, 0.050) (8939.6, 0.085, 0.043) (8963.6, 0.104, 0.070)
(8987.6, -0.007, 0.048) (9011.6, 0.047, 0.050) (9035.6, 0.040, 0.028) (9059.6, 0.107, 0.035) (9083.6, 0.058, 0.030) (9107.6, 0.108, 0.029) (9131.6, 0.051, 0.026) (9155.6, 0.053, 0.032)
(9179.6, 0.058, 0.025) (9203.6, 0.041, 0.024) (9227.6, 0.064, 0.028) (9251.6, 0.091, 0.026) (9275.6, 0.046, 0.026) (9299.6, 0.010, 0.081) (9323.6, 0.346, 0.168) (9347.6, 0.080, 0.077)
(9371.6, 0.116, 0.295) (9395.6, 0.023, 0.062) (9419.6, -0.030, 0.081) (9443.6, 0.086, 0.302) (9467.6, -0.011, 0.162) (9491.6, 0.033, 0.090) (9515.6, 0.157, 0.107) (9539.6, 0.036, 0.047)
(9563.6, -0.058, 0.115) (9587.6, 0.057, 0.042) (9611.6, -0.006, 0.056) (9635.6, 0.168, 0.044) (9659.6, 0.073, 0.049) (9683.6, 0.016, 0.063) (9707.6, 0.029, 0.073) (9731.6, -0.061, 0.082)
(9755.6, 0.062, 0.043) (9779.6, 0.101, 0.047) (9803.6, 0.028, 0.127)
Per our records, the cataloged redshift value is 0.227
